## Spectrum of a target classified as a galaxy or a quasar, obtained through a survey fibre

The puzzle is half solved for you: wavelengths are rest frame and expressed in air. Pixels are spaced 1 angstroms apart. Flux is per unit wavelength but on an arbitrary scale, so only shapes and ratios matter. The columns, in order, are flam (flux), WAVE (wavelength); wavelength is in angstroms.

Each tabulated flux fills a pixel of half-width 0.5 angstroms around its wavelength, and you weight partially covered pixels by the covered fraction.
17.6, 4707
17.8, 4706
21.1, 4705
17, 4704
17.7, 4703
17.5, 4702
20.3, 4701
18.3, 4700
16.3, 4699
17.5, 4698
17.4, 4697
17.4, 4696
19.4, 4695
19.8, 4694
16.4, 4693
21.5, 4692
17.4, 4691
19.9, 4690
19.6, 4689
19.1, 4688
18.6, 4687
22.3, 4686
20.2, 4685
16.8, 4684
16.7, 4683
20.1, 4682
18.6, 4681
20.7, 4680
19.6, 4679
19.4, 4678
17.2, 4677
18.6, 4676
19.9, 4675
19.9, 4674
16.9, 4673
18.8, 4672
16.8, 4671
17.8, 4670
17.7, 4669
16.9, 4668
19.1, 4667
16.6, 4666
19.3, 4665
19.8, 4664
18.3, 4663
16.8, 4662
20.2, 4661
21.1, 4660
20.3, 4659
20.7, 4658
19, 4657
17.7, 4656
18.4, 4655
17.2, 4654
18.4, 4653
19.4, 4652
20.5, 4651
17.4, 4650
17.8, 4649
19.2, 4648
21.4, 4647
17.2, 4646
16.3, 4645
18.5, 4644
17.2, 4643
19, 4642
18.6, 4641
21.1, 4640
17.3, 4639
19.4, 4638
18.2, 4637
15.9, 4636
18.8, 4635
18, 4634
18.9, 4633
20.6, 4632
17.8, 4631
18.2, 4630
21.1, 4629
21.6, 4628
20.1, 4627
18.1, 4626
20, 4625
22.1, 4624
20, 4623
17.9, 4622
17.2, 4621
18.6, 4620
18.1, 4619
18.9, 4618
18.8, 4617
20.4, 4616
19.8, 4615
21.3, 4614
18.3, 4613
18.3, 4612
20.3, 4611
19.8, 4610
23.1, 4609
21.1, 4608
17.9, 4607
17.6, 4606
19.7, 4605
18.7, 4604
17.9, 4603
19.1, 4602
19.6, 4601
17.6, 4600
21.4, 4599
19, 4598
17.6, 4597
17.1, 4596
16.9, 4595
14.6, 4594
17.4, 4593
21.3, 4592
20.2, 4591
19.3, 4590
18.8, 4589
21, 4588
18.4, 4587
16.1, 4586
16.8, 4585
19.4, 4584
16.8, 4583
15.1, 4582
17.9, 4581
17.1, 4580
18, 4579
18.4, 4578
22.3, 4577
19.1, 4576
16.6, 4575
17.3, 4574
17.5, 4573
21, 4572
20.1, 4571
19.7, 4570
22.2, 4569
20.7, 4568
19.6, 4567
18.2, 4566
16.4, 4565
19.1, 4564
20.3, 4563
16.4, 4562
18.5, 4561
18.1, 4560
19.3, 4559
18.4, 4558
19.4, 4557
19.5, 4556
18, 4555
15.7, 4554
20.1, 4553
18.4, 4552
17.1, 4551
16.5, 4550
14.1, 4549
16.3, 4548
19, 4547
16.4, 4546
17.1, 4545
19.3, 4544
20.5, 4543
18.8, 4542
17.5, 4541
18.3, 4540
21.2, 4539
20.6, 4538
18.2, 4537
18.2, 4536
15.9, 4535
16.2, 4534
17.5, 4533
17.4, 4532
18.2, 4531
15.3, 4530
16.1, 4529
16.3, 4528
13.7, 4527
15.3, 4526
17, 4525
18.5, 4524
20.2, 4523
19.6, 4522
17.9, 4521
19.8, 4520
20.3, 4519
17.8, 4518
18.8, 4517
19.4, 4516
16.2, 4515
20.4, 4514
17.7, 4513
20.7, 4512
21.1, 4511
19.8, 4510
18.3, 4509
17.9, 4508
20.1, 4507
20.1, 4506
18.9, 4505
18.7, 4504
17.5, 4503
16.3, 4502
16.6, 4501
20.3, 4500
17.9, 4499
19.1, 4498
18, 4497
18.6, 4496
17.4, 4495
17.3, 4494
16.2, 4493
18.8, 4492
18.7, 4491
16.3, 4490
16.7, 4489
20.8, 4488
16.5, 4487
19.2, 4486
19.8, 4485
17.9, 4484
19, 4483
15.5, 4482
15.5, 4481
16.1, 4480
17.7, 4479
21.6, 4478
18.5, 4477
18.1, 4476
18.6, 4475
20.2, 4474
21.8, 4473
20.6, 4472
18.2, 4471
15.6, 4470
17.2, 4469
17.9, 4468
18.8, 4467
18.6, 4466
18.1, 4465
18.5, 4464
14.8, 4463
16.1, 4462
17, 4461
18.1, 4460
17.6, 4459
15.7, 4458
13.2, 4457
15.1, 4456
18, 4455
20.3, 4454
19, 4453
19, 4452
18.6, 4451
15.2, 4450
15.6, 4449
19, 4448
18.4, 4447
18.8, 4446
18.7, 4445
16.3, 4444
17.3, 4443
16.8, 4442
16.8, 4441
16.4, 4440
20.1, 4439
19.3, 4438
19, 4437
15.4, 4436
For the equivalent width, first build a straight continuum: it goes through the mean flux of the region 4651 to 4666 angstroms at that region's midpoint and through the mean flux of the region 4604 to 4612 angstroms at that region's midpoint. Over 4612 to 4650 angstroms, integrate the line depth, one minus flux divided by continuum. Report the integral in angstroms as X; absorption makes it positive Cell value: 0.94 angstroms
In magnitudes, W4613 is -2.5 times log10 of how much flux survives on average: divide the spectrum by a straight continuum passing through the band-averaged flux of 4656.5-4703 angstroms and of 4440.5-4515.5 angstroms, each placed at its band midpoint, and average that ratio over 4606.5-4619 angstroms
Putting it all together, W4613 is -0.07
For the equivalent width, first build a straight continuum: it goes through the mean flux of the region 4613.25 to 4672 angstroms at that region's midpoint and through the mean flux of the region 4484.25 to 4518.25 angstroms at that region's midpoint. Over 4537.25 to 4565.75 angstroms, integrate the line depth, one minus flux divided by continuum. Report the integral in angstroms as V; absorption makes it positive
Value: 0.6 angstroms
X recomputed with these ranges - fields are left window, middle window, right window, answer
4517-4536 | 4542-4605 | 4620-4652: -1.2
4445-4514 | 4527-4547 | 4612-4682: 0.6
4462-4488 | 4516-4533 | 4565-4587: 0.6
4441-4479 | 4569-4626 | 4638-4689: -1.2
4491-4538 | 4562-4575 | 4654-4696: -0.5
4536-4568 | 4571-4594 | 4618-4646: 0.1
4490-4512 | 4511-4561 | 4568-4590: 1.3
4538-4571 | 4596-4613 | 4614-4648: -0.3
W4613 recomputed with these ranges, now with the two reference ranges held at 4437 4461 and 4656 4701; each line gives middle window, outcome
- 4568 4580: -0.06 mag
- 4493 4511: -0.03 mag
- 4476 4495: -0.01 mag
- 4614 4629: -0.06 mag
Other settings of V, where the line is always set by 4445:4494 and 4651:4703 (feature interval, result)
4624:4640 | -0.5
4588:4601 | -0.2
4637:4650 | 0.0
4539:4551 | 0.3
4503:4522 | -1.1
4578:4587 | 0.5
